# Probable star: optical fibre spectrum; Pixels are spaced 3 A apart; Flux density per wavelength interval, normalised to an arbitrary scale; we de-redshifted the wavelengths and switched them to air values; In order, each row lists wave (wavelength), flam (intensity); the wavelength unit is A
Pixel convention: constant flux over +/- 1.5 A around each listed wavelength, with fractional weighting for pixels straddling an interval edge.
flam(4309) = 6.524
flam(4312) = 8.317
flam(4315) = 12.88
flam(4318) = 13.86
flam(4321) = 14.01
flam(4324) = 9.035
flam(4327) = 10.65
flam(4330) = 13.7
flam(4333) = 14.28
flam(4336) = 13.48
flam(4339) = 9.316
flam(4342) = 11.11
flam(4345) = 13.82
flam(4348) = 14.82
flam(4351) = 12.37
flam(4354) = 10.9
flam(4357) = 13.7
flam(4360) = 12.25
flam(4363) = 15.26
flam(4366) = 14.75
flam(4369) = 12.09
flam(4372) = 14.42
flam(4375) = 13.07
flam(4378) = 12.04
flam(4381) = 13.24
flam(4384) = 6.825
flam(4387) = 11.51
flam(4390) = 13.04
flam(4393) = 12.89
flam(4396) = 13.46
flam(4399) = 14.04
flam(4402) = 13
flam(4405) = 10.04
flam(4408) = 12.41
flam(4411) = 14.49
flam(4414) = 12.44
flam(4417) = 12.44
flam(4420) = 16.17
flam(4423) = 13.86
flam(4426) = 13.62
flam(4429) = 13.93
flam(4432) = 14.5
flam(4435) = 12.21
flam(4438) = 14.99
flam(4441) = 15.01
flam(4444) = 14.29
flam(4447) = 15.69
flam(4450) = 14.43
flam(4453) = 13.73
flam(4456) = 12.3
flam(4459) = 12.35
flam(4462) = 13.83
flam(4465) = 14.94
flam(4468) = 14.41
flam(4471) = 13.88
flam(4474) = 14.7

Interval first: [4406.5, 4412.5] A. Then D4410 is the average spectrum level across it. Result 13.5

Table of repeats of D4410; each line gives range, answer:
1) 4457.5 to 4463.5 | 13.1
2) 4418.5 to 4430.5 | 14.4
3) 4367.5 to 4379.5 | 12.9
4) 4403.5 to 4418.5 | 12.4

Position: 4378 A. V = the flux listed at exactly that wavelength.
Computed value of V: 12.04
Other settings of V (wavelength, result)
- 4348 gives 14.82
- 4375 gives 13.07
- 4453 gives 13.73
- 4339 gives 9.316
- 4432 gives 14.5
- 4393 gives 12.89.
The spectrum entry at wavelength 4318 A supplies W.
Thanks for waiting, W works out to 13.86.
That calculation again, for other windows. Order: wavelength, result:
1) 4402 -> 13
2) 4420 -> 16.17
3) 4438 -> 14.99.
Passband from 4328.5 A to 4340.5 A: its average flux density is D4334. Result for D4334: 12.7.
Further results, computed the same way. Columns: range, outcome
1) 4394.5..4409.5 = 12.6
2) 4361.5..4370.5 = 14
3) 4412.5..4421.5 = 13.7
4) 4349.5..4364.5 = 12.9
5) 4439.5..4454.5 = 14.6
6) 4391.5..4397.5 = 13.2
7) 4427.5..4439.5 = 13.9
